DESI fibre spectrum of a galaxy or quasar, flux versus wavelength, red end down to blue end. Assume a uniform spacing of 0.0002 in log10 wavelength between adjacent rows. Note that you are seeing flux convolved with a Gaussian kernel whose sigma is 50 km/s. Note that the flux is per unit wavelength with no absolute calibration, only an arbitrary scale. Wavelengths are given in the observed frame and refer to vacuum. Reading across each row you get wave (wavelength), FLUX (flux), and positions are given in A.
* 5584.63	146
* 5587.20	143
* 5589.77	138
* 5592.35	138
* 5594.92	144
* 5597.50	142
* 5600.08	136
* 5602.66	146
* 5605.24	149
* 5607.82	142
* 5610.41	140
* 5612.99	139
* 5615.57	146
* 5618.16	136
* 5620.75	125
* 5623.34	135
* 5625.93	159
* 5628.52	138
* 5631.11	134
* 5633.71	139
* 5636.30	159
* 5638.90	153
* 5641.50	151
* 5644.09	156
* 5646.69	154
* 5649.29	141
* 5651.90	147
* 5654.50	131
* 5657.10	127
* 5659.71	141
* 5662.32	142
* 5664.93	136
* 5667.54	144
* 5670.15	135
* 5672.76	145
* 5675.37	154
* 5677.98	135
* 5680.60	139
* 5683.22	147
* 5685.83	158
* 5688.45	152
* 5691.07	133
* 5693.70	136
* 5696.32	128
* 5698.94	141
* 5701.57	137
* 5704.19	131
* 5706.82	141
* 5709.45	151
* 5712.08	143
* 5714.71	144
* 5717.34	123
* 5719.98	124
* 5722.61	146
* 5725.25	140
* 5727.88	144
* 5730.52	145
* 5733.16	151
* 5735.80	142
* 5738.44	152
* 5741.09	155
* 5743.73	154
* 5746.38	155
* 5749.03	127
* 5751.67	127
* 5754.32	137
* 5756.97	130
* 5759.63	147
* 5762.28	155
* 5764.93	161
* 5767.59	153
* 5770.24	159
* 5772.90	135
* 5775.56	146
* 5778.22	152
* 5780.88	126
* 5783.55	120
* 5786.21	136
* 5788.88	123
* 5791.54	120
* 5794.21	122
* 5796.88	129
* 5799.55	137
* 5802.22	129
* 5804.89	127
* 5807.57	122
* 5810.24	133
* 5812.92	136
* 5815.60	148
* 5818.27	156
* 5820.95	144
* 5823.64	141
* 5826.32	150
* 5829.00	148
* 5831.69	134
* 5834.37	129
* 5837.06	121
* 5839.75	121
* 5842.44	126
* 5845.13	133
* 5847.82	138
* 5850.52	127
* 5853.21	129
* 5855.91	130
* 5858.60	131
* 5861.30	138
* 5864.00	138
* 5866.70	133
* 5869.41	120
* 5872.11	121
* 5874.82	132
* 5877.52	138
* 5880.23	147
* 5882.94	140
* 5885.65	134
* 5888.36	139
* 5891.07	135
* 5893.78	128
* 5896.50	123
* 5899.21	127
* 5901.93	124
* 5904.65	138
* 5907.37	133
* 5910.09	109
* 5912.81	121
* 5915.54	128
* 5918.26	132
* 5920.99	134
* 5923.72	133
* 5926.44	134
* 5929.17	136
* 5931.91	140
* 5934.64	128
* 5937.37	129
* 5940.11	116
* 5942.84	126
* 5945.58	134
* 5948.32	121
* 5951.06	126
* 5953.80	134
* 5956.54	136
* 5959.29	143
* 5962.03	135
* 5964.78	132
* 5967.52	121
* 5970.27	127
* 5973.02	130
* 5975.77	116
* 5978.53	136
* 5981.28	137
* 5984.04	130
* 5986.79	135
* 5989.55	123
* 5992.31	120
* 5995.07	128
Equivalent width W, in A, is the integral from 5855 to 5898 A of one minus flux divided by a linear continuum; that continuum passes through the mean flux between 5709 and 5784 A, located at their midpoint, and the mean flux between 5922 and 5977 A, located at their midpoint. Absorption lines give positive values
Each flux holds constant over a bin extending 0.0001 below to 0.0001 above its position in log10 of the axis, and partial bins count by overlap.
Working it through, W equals 0.5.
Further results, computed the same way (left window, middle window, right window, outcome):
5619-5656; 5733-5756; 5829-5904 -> -0.94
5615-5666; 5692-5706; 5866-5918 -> 0.48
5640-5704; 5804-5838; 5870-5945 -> -0.83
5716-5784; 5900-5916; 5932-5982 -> 0.87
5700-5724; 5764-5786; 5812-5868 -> -1.04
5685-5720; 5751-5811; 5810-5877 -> 0.17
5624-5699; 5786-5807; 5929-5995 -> 1.50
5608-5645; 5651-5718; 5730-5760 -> 1.49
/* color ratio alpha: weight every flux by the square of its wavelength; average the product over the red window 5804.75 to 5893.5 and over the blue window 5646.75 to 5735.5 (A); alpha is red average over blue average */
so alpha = 1.01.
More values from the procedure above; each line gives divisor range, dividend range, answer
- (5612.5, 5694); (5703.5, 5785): 1.03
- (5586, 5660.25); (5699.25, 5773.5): 1.05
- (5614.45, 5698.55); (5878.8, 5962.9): 1.01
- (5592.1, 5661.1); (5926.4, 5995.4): 1.02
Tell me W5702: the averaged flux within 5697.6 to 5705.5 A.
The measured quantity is 136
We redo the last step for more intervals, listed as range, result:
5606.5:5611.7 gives 141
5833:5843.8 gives 124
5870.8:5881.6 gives 135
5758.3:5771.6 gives 155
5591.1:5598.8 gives 141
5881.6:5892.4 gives 137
